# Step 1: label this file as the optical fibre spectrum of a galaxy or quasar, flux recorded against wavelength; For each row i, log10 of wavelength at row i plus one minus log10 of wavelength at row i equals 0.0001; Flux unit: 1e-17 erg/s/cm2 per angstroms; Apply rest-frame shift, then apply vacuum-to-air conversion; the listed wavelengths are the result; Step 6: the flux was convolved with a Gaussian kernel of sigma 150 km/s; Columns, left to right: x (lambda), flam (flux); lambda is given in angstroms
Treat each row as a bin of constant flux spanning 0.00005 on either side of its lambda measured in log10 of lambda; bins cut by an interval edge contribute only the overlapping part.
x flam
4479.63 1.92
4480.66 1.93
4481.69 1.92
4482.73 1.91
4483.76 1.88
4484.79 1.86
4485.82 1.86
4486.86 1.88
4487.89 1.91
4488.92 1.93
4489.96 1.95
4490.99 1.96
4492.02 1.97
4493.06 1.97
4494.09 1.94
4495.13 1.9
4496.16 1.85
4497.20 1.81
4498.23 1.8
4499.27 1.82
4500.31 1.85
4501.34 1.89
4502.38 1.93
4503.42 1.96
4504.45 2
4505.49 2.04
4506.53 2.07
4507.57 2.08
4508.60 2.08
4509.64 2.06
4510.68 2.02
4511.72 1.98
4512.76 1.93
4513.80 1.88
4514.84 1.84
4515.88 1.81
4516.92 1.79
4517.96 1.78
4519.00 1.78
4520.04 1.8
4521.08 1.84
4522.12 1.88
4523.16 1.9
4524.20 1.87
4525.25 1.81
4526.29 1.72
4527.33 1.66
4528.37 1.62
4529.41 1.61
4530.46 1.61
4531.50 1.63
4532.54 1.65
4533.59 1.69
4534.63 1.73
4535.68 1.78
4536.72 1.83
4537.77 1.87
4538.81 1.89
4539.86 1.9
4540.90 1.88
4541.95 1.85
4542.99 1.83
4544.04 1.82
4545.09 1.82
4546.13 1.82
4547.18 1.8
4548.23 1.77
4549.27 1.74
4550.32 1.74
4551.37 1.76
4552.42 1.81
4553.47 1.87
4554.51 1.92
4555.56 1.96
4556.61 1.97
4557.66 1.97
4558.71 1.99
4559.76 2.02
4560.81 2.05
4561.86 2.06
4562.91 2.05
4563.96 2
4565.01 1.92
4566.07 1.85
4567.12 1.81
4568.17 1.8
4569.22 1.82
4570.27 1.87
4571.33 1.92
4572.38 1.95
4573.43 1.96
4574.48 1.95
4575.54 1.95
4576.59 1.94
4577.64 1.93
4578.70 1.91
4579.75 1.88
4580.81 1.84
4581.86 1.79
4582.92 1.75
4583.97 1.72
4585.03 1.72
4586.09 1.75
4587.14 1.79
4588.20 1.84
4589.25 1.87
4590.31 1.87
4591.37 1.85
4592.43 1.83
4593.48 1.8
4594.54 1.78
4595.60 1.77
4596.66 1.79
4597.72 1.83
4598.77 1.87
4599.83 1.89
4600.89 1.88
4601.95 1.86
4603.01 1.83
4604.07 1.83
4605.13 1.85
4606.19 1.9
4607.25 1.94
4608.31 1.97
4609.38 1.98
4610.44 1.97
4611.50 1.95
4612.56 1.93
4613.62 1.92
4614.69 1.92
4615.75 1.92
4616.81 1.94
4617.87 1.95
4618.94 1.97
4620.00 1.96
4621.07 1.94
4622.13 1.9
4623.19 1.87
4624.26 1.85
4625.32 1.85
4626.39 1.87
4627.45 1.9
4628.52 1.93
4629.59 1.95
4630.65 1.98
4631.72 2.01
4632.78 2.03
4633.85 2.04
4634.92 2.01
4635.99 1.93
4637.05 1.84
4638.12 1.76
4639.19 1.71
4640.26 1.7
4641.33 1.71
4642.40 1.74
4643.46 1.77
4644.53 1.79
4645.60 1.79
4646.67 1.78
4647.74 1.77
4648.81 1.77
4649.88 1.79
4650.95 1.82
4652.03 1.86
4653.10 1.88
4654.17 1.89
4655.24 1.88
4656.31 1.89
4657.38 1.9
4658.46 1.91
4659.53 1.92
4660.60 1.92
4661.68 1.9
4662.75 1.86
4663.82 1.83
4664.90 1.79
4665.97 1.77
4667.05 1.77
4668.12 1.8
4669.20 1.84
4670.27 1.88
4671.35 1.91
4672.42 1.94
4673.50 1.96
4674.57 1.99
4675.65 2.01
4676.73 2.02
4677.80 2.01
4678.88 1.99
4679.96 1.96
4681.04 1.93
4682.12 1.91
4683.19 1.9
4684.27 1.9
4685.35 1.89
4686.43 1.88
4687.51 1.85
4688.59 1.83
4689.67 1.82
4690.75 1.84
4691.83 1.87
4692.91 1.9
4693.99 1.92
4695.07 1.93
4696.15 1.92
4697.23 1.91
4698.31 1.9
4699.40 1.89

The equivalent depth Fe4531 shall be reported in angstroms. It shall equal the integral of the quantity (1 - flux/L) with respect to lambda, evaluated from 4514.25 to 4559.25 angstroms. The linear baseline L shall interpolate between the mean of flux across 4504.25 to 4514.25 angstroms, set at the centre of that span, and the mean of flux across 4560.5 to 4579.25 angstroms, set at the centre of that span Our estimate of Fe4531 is 3.9 angstroms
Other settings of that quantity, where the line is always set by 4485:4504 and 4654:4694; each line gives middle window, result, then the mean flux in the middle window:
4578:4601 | 0.9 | 1.82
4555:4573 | -0.4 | 1.94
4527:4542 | 1.2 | 1.74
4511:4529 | 0.8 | 1.82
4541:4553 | 0.6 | 1.8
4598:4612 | 0.0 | 1.9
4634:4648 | 0.7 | 1.8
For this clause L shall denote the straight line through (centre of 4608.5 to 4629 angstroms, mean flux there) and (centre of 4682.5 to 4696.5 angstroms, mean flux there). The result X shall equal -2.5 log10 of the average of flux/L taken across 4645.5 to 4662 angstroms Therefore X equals 0.03 mag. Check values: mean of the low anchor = 1.92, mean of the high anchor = 1.88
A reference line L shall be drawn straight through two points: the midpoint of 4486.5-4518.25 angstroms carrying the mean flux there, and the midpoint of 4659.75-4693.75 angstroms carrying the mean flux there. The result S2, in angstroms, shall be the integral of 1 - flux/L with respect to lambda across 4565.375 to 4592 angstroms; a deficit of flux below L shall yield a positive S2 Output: 0.8 angstroms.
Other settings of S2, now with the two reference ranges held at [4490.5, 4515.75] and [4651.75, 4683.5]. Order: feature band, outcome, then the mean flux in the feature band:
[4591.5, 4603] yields 0.52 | 1.83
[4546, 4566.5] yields 0.24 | 1.9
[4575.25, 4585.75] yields 0.46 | 1.84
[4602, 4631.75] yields -0.07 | 1.92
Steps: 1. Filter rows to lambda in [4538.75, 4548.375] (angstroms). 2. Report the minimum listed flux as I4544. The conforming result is 1.77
